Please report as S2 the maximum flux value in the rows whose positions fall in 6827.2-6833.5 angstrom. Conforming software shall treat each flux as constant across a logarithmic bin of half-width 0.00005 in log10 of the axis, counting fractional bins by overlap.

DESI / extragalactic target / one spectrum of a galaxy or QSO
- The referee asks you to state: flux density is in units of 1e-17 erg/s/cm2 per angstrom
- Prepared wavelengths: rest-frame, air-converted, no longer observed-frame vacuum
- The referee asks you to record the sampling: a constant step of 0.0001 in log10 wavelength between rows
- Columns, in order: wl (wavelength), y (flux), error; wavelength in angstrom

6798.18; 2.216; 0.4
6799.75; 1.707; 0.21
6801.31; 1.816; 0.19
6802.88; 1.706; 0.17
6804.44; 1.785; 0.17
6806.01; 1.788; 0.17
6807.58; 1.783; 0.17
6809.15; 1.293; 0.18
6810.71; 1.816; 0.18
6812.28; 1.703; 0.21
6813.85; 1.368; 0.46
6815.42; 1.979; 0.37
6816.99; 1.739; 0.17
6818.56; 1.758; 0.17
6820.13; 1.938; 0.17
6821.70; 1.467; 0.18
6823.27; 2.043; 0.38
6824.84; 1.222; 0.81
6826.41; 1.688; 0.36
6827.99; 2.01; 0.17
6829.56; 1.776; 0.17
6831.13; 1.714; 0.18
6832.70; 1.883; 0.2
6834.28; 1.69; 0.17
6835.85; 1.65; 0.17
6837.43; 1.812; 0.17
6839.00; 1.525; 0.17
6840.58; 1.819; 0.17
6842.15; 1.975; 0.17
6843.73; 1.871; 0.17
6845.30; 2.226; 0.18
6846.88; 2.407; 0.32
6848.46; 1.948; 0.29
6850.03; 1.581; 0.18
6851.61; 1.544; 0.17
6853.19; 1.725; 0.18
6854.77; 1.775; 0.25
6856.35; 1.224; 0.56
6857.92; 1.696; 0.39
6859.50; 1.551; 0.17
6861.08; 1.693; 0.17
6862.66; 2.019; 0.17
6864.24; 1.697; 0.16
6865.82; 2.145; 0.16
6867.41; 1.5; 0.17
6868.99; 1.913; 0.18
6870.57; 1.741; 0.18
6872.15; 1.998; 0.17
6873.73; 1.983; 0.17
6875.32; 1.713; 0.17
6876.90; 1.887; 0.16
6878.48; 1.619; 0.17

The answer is 2.01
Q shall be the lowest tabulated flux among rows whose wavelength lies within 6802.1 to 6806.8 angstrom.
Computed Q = 1.706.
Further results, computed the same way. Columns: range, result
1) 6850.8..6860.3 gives 1.224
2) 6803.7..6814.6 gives 1.293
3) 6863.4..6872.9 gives 1.5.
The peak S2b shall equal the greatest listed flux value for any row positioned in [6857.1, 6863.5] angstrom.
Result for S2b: 2.019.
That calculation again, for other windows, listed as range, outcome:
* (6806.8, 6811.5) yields 1.816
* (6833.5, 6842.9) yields 1.975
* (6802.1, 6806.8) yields 1.788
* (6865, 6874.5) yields 2.145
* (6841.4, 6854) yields 2.407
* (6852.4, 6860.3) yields 1.775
